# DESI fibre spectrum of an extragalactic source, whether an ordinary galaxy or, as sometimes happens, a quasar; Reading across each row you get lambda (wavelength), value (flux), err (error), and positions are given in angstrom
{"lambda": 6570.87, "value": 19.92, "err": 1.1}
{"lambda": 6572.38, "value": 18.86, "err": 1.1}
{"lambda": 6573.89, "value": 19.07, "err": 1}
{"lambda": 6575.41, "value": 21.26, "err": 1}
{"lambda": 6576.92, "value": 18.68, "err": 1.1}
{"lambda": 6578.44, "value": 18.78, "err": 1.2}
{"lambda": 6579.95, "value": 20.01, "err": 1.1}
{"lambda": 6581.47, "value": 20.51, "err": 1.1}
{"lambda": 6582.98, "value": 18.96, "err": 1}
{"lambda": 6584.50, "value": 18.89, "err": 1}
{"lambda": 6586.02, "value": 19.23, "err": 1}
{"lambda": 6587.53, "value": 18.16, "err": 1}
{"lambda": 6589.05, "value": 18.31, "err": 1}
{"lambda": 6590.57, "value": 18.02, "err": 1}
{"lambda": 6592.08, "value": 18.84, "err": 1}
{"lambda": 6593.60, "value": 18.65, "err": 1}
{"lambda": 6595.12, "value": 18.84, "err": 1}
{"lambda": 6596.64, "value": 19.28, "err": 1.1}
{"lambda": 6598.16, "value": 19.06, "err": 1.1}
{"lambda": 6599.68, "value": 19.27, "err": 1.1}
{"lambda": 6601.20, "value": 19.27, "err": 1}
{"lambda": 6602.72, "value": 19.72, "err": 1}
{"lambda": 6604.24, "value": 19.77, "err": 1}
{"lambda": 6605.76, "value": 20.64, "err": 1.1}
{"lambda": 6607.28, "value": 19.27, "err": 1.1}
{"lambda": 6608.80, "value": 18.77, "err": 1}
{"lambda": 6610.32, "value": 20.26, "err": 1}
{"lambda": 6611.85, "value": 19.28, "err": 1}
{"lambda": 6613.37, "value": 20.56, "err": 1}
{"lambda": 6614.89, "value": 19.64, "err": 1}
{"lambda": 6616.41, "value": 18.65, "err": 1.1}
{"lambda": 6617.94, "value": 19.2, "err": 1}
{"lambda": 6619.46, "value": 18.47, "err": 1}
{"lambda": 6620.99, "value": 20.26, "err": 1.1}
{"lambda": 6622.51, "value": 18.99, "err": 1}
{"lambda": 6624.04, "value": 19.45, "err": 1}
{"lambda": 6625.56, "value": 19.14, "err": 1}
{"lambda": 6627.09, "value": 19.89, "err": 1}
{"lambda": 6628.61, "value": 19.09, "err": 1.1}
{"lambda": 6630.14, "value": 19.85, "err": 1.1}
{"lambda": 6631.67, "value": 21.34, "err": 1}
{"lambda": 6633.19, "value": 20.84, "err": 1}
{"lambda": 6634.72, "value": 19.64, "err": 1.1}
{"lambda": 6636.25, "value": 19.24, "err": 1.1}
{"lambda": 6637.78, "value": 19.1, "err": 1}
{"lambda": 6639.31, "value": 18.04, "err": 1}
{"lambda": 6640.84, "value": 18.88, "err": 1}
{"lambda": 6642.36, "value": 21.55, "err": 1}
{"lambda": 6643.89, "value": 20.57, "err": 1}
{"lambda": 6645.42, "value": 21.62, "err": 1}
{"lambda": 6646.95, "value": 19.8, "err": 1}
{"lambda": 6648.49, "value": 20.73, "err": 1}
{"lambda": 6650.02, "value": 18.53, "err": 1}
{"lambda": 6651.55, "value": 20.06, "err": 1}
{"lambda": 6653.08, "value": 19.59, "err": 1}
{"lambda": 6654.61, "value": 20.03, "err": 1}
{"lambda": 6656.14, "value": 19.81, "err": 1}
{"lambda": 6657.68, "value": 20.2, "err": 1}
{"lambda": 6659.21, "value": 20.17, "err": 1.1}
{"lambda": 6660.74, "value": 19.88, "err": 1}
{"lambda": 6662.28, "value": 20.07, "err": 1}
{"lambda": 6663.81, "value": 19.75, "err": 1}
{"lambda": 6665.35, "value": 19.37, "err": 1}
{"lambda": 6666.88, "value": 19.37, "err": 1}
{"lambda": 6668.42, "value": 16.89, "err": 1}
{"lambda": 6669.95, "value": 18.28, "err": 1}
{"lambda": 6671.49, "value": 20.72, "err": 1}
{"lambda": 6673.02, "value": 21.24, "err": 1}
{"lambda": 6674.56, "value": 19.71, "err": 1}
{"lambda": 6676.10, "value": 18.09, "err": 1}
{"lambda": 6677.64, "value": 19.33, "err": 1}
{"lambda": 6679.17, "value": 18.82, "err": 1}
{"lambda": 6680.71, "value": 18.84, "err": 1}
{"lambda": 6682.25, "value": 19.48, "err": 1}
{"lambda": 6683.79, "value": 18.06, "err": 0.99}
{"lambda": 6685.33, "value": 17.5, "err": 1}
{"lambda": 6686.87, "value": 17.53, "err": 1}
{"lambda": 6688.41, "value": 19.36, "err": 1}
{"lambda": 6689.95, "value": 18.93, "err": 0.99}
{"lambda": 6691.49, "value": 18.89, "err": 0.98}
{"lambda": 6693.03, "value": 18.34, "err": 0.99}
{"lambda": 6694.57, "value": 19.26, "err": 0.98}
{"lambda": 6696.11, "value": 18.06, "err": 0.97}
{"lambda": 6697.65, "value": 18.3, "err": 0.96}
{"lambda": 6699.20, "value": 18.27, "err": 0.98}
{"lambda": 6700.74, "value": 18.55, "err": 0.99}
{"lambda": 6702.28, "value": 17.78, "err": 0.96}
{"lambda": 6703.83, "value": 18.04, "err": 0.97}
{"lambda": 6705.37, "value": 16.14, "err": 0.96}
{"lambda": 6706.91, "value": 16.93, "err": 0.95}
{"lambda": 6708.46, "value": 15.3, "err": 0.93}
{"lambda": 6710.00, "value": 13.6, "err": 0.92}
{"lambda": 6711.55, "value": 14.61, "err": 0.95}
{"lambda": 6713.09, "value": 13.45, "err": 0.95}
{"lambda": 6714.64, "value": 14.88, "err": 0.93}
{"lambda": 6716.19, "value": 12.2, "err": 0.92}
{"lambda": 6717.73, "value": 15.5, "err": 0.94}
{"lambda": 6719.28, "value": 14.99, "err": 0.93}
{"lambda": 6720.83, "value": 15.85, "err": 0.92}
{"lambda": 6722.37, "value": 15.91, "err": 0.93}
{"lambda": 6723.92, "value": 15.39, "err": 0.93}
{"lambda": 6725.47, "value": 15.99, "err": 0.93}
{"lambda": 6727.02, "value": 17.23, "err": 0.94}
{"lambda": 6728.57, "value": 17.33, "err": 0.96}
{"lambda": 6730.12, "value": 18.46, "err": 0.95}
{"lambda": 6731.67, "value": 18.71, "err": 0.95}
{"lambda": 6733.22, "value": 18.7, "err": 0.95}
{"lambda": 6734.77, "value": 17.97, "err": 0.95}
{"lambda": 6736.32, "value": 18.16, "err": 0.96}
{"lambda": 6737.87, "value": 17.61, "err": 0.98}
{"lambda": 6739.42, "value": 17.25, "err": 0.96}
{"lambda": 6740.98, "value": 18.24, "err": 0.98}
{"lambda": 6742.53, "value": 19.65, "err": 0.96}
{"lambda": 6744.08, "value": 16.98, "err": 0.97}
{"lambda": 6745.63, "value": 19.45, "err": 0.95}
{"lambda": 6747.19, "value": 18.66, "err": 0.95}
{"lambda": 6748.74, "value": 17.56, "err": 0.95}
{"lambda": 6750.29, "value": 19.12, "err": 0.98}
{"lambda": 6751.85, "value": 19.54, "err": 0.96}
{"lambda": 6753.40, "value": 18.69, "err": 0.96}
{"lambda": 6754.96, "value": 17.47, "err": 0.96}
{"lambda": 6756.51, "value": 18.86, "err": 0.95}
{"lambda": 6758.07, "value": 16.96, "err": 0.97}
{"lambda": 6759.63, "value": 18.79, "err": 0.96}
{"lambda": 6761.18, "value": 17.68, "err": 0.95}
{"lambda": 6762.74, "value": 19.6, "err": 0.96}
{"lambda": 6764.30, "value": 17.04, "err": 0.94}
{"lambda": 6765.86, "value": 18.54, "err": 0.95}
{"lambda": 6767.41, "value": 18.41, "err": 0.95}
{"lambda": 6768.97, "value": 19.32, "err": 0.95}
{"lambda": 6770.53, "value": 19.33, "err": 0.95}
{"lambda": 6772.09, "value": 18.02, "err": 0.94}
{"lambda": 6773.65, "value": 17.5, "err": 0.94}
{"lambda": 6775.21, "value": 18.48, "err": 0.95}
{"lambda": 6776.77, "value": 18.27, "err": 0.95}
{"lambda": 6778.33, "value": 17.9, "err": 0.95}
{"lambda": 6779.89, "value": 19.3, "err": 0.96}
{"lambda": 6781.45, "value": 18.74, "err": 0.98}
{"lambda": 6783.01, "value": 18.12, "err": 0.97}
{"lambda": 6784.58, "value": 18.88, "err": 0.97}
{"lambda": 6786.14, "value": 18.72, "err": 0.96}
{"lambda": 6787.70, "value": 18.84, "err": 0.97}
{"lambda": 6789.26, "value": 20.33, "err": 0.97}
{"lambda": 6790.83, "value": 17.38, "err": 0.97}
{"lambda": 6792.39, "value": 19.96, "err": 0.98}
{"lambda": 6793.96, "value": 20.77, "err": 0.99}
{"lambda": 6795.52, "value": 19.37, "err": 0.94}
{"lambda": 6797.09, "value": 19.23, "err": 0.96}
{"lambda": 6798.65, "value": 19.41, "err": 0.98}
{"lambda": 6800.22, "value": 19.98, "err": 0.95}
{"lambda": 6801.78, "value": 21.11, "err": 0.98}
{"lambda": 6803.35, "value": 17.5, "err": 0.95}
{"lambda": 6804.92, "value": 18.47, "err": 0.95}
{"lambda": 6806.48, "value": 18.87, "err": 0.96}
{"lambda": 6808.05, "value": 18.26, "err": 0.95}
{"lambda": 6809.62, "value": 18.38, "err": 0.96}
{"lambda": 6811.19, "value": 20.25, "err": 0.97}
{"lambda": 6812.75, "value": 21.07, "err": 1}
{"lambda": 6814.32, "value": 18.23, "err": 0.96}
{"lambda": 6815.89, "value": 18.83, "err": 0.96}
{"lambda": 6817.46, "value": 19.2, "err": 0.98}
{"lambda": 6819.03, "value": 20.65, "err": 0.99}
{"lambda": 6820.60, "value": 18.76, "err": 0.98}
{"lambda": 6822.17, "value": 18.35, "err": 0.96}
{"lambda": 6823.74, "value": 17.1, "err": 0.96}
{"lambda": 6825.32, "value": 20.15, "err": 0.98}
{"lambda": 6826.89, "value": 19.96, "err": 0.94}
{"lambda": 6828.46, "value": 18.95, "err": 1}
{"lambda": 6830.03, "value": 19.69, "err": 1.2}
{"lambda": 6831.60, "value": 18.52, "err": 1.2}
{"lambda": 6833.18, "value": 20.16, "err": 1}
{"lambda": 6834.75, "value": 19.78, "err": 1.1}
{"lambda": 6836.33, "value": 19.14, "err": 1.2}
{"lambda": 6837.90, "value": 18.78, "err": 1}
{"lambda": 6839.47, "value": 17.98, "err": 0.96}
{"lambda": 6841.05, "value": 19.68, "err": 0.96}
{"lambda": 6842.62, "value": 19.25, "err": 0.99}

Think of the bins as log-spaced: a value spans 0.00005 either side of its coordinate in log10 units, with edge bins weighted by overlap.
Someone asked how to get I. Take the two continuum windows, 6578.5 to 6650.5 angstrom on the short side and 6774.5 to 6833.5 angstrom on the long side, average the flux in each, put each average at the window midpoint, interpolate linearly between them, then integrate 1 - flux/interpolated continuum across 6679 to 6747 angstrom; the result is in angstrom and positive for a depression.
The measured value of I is 7.1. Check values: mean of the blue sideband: 19.5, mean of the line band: 17.3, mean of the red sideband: 19.1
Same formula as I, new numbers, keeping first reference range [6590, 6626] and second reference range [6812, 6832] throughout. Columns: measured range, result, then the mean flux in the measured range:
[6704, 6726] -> 4.72 angstrom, 15.1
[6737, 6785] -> 2.12 angstrom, 18.4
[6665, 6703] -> 1.03 angstrom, 18.8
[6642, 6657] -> -0.70 angstrom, 20.2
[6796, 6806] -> -0.03 angstrom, 19.3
